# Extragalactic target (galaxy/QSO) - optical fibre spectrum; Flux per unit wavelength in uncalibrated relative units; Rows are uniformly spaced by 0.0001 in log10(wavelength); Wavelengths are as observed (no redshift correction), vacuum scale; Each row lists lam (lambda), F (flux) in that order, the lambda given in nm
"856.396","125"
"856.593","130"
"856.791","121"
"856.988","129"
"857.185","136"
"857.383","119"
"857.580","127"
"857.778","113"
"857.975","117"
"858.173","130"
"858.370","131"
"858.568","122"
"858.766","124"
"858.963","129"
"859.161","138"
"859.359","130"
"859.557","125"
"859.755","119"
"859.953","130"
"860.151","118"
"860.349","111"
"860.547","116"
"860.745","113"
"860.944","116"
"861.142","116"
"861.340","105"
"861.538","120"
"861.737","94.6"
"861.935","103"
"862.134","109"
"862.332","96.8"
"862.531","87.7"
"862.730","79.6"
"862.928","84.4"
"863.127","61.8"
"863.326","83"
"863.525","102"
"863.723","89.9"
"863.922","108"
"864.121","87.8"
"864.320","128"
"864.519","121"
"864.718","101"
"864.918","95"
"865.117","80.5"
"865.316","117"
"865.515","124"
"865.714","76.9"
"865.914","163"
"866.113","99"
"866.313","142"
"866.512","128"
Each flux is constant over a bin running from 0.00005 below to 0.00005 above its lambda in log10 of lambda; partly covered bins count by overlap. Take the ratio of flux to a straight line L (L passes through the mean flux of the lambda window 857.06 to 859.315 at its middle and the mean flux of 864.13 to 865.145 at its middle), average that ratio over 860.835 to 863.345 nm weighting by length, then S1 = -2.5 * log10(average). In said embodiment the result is 0.17 mag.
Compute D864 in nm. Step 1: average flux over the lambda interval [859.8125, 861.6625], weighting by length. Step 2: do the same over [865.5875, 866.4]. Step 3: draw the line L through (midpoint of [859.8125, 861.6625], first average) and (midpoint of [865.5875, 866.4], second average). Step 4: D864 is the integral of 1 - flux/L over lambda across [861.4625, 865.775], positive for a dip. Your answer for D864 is 0.741 nm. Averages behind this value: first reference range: 116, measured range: 97.8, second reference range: 120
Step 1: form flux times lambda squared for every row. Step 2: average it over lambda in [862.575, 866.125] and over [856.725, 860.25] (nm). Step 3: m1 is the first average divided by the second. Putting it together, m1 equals 0.81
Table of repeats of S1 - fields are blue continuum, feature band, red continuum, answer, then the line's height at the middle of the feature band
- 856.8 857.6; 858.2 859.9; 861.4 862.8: -0.097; 117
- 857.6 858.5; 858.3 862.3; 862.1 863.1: -0.119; 106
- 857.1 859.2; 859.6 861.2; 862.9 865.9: -0.013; 116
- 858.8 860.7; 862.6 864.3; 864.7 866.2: 0.259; 113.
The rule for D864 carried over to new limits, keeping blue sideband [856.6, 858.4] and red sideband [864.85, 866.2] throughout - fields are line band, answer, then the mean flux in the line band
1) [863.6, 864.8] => 0.06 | 106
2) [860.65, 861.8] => 0.06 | 111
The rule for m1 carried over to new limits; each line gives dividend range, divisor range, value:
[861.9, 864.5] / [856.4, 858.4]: 0.77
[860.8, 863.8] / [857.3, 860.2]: 0.78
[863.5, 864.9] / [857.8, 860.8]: 0.86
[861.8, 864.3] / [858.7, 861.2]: 0.76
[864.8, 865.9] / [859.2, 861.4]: 0.88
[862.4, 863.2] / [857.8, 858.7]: 0.65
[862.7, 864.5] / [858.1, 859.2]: 0.74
